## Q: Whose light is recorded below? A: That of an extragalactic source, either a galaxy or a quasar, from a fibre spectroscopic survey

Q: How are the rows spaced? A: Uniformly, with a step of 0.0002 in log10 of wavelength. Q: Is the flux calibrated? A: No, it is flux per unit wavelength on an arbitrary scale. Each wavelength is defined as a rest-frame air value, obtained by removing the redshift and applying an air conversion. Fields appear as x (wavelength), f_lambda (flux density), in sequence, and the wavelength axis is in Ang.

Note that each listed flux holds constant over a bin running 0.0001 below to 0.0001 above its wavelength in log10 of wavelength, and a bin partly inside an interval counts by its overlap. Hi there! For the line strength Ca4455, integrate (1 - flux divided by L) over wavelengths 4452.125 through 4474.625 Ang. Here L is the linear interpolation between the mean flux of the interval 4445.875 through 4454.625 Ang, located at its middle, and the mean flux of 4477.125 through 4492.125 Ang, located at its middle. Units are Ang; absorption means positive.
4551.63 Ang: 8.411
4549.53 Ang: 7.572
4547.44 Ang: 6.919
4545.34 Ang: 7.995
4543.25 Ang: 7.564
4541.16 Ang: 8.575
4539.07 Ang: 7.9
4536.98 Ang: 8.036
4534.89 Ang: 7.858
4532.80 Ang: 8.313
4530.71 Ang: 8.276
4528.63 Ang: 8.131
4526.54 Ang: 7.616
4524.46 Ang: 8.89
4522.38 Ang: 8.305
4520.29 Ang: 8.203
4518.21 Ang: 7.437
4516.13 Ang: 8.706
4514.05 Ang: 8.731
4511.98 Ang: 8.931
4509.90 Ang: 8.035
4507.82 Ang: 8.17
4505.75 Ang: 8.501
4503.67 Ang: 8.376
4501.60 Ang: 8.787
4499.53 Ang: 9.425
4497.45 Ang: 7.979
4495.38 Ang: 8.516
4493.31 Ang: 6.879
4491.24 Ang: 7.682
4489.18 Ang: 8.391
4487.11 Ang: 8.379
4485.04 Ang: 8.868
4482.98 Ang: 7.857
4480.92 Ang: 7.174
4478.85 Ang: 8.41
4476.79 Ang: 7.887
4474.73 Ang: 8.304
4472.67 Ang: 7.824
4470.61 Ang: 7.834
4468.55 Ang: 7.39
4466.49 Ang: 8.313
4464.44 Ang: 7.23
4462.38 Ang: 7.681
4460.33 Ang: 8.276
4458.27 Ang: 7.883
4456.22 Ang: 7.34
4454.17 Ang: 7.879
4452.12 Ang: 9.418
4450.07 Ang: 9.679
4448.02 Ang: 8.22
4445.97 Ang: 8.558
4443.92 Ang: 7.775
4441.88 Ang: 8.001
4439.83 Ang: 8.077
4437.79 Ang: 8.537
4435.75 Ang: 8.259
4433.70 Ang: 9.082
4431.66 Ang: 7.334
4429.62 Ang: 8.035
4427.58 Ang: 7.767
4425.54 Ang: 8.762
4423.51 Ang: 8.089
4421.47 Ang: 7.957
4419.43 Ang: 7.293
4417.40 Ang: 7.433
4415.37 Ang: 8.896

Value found 1.8 Ang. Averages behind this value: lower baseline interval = 8.83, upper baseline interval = 8.11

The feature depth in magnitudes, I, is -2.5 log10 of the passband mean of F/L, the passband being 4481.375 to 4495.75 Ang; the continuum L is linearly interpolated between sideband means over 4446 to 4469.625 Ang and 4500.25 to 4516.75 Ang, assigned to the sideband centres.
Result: 0.047 mag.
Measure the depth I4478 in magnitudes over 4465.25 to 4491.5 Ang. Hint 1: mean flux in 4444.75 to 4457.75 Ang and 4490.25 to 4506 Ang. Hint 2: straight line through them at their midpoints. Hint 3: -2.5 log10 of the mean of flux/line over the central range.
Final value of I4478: 0.04 mag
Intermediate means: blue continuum 8.48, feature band 8.03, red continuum 8.25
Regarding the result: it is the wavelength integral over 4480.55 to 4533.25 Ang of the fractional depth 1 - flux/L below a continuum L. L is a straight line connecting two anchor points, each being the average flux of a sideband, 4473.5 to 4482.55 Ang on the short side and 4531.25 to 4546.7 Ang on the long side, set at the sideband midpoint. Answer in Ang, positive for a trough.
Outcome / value -1.9 Ang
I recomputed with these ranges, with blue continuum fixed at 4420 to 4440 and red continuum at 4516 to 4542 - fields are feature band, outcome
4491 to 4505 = -0.01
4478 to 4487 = 0.01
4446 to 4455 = -0.08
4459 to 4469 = 0.05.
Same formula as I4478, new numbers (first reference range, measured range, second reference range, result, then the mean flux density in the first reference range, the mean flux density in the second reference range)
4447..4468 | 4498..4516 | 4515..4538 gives -0.06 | 8.17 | 8.16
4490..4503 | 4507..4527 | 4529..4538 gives -0.02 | 8.22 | 8.12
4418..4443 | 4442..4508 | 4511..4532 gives 0.01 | 8.09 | 8.32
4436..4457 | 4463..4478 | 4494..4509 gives 0.08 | 8.36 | 8.49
